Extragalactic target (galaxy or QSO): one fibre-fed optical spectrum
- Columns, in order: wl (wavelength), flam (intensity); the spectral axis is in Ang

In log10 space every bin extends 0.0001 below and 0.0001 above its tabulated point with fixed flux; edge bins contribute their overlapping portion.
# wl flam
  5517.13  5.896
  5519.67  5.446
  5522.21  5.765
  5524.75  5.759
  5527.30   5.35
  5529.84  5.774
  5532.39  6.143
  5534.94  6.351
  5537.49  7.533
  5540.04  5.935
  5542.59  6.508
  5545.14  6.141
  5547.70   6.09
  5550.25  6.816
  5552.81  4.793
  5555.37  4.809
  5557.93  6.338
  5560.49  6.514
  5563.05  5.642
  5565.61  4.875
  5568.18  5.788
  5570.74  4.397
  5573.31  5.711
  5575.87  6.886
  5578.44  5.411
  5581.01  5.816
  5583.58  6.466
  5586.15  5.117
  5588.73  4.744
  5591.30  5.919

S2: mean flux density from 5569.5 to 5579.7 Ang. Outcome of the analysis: 5.61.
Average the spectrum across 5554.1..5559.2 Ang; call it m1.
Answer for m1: 5.57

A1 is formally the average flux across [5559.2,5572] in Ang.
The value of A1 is 5.45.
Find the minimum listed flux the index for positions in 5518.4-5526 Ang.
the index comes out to 5.446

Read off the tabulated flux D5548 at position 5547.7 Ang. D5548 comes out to 6.09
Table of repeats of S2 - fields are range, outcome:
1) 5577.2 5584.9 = 5.9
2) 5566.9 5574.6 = 5.31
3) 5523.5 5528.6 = 5.56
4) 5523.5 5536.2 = 5.87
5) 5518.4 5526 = 5.66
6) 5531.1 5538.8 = 6.67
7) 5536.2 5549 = 6.44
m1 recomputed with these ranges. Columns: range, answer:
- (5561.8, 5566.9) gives 5.25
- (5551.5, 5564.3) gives 5.62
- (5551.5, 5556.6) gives 4.81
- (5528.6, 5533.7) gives 5.96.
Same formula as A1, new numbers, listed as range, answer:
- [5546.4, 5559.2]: 5.77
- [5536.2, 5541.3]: 6.74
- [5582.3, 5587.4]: 5.8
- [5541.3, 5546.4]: 6.33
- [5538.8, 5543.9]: 6.23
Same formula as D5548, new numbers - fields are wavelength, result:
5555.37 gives 4.809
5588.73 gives 4.744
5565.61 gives 4.875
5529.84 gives 5.774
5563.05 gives 5.642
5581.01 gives 5.816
